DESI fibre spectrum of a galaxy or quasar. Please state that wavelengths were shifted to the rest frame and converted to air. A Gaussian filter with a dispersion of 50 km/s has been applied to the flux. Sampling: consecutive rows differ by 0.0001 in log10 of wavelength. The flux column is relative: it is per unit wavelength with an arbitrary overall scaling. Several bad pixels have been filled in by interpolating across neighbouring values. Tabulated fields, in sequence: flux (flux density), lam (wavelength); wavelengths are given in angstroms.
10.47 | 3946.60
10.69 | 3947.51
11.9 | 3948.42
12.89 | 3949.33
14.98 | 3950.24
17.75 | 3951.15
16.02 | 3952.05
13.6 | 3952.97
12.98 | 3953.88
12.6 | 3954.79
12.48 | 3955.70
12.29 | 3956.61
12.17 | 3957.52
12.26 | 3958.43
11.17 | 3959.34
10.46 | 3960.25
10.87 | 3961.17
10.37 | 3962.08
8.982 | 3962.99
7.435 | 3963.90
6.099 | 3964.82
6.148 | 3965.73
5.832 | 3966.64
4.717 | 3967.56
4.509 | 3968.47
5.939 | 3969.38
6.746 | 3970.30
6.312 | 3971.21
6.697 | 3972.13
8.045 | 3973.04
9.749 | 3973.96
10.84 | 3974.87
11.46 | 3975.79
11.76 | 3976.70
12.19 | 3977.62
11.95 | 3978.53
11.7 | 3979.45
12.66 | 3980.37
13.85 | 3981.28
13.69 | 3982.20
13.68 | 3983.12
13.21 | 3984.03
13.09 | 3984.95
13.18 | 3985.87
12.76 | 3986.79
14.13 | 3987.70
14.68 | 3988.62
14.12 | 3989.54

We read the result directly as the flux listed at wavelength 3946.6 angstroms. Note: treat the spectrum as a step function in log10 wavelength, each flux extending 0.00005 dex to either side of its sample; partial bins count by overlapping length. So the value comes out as 10.47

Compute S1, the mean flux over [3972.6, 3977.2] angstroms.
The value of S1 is 10.4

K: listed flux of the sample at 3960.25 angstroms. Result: 10.46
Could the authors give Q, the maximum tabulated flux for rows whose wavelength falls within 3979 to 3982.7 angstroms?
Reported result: 13.85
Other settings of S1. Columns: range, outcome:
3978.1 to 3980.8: 12.1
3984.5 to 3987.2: 13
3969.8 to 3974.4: 7.48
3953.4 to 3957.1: 12.6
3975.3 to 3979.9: 11.8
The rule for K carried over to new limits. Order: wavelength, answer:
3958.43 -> 12.26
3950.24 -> 14.98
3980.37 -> 12.66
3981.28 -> 13.85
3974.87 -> 10.84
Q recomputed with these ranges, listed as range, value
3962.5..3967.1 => 8.982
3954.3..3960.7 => 12.6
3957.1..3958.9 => 12.26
